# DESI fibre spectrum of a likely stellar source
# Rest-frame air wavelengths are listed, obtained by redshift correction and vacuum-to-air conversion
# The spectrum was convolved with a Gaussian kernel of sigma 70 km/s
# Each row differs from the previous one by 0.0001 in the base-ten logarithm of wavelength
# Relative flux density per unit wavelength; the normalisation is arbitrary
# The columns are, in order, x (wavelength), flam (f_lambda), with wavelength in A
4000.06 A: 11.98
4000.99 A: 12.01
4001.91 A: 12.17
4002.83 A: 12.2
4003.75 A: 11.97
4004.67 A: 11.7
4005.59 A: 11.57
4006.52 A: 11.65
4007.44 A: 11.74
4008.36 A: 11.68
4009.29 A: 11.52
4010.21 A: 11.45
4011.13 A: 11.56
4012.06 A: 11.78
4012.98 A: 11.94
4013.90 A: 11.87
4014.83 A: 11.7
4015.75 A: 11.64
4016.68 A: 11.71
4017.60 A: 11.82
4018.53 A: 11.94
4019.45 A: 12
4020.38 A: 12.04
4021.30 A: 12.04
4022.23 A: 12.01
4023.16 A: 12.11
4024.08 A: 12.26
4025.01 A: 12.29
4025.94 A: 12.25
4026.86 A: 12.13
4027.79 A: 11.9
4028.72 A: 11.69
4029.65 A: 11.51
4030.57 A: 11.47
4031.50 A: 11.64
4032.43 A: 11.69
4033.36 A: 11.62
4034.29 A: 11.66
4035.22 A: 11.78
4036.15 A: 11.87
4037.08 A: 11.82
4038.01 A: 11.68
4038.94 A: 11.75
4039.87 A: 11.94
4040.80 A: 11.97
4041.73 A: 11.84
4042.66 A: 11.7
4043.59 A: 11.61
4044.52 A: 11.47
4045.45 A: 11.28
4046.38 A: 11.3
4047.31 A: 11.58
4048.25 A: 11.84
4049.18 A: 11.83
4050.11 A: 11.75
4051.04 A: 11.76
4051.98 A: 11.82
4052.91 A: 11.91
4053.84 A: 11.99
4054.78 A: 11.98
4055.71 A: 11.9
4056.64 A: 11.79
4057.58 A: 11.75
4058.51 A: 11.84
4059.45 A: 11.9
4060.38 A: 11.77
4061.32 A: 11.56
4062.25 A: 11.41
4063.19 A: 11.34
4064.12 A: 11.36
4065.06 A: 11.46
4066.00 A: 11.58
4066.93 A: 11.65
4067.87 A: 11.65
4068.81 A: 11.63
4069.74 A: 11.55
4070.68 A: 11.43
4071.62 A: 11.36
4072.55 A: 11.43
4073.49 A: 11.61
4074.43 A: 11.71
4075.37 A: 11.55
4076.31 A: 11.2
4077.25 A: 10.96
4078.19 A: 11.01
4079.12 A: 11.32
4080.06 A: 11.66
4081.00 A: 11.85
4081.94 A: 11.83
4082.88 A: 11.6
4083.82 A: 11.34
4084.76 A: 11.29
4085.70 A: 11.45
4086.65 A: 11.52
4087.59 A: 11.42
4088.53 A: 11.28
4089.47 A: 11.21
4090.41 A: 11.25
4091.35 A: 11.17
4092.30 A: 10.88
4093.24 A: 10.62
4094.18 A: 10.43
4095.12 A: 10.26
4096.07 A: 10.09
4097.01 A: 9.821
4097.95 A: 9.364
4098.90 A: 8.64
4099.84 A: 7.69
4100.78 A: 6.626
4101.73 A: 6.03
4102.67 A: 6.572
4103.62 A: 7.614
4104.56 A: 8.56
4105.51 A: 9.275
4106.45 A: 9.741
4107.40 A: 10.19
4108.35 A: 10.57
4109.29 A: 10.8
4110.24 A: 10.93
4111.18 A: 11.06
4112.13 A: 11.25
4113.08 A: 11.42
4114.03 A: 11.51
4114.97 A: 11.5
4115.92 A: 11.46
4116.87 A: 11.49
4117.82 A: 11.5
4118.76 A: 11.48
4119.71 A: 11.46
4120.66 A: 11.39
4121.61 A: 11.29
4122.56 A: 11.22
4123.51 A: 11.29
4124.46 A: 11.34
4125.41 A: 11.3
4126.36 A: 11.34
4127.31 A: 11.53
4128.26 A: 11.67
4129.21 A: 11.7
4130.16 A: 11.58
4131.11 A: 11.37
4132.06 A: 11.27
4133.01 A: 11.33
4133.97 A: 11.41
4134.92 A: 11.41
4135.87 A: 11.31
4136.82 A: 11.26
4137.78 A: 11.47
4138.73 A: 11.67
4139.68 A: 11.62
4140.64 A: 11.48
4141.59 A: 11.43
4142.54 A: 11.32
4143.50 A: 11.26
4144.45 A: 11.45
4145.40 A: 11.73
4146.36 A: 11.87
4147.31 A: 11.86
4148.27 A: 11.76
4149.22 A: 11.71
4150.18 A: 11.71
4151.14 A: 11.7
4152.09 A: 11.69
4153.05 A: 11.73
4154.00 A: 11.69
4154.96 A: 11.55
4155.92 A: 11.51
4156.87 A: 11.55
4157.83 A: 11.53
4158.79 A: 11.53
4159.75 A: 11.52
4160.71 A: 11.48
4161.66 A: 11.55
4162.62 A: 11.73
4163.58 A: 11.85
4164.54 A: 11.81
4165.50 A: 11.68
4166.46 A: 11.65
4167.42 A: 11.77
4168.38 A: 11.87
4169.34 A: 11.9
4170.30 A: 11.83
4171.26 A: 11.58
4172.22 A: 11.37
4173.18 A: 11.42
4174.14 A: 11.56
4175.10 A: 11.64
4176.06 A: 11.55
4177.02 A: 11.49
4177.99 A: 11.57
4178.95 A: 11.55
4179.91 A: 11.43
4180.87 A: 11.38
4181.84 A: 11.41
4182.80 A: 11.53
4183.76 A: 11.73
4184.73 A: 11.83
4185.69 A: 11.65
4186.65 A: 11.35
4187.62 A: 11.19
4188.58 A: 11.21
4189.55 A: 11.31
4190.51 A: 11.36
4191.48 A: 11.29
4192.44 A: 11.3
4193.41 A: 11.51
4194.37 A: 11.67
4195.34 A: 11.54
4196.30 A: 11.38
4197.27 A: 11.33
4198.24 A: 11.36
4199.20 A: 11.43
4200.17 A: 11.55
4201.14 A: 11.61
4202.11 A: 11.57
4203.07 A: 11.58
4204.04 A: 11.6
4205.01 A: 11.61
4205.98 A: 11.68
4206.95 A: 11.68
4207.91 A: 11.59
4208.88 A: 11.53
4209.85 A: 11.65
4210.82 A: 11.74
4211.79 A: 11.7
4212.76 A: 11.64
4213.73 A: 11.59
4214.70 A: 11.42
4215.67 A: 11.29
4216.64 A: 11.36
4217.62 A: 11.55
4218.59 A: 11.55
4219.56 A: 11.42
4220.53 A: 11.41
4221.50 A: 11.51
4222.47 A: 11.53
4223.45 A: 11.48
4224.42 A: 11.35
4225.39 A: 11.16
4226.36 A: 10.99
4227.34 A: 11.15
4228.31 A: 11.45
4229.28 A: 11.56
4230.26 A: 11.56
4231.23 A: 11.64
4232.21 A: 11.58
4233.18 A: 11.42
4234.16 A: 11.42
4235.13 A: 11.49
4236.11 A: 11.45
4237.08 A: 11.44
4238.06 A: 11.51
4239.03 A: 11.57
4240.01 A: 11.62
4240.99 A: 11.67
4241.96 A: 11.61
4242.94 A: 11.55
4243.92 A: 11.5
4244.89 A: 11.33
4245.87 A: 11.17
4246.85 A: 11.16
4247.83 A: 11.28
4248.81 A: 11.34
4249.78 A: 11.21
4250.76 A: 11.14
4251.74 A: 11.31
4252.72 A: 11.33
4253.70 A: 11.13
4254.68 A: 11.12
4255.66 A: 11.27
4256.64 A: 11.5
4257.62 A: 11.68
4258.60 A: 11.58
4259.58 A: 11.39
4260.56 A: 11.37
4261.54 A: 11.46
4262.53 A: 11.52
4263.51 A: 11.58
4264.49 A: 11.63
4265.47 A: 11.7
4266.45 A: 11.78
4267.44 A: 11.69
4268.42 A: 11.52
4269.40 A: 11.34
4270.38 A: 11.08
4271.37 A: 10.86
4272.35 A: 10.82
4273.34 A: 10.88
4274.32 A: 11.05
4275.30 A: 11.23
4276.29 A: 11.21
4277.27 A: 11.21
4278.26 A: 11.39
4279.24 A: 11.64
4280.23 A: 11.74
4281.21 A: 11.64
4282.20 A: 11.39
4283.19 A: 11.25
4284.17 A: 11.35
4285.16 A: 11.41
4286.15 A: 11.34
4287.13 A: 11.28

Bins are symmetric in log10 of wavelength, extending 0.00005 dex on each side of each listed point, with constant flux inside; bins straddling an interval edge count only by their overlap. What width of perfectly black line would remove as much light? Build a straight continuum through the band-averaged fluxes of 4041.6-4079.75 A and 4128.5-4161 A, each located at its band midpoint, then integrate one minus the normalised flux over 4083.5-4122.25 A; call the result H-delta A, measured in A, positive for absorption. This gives 4.15 A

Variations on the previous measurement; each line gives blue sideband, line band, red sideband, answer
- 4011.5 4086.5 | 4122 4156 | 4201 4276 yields 0.16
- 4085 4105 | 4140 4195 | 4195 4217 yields -3.48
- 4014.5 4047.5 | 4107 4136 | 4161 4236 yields 0.86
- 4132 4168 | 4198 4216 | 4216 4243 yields -0.13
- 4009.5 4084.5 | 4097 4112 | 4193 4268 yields 3.40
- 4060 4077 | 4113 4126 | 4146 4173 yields 0.22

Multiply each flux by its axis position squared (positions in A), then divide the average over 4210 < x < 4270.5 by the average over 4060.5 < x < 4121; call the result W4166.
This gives 1.1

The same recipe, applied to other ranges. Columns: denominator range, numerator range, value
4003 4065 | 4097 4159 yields 0.97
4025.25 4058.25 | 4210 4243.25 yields 1.07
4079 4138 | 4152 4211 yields 1.12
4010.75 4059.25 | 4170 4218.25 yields 1.05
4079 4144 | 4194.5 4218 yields 1.12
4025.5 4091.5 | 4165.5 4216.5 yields 1.06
